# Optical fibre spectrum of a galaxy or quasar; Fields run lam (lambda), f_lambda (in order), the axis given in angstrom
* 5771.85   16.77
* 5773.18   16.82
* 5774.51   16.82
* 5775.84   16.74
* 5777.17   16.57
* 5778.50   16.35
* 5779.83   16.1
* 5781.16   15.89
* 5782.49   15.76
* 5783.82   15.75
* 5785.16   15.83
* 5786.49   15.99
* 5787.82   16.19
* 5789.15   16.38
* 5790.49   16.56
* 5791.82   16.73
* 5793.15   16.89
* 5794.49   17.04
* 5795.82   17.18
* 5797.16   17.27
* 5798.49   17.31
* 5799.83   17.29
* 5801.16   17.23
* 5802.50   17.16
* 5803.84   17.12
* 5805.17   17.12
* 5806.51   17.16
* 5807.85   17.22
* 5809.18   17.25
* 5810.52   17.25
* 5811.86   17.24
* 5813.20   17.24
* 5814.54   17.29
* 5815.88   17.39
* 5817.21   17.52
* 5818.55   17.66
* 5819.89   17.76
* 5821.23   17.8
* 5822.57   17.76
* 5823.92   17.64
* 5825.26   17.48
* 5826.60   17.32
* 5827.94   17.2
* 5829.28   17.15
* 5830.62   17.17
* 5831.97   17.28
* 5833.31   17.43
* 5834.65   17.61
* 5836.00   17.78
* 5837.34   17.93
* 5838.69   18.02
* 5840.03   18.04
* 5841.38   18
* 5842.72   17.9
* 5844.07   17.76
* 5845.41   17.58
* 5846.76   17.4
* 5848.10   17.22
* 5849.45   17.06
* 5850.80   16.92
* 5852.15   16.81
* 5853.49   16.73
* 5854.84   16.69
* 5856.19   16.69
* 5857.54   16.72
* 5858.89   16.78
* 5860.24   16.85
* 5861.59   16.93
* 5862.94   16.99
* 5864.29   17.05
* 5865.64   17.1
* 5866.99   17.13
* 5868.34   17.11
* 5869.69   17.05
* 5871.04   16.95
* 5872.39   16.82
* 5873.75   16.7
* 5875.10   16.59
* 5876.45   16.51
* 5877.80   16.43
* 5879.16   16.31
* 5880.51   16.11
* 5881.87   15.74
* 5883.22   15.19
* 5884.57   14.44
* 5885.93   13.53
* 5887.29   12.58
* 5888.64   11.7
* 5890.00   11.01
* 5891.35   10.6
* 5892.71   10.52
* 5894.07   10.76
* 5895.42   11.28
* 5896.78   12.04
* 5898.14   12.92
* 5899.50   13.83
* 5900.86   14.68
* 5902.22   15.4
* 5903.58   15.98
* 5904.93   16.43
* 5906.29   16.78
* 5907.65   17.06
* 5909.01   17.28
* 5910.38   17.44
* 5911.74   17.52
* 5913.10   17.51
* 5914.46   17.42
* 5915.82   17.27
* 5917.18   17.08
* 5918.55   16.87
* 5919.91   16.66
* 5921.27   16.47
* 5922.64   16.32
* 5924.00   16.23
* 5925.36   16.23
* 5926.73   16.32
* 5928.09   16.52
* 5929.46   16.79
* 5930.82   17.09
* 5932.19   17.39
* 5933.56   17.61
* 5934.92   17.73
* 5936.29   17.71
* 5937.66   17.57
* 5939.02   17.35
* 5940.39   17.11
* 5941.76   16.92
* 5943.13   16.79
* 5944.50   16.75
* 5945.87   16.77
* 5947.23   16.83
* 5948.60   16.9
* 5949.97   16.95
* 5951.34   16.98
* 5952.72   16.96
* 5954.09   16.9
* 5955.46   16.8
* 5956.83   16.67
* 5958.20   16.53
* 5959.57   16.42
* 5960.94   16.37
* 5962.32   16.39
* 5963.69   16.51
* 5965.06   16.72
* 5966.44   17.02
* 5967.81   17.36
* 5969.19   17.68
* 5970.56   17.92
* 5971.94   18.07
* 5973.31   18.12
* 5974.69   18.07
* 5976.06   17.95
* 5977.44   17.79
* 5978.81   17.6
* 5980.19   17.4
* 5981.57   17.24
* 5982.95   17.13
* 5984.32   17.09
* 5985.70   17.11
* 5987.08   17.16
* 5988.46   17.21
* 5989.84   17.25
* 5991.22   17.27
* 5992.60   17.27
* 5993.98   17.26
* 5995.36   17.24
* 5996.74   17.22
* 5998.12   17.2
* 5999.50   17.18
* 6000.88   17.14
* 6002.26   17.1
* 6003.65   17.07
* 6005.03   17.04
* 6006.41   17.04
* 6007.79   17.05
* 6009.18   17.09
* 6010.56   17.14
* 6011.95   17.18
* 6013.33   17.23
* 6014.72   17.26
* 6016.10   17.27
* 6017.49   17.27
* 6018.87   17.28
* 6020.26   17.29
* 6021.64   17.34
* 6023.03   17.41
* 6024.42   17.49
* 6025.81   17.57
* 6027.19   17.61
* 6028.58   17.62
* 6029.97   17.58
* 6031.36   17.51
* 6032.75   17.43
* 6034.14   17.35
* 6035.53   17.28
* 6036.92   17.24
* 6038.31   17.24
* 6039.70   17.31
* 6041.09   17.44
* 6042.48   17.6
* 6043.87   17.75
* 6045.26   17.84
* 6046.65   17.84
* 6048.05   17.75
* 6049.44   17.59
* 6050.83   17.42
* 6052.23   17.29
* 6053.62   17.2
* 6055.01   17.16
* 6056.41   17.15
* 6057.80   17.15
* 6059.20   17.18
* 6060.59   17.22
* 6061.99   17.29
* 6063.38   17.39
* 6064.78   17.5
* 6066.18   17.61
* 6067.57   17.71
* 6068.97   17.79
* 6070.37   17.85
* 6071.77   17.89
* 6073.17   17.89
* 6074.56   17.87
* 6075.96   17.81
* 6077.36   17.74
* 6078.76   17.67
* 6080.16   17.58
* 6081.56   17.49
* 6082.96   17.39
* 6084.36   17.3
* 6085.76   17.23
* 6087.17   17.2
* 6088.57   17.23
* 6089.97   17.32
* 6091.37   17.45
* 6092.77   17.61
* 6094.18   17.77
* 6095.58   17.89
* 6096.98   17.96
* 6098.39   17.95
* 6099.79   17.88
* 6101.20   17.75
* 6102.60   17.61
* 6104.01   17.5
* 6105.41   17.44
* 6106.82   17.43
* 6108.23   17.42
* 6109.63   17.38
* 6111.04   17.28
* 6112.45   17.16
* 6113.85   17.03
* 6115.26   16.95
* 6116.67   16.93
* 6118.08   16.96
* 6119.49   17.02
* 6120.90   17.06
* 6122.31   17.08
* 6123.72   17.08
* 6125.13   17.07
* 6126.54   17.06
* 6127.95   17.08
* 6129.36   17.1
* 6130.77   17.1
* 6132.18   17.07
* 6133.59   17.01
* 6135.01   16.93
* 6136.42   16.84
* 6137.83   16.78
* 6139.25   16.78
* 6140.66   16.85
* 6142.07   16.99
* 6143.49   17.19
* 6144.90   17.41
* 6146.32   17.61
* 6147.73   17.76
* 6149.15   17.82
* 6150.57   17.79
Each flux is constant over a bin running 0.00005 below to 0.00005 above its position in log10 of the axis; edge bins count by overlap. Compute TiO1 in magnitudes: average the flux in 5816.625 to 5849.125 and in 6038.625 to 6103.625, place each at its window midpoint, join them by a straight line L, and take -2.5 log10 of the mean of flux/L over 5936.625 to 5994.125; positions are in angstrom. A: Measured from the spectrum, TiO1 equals 0.03 mag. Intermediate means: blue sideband 17.6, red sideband 17.6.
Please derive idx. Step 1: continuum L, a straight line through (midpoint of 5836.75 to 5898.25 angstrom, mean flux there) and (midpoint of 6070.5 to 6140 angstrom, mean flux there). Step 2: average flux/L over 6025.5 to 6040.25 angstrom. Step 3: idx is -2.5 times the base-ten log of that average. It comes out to -0.035 mag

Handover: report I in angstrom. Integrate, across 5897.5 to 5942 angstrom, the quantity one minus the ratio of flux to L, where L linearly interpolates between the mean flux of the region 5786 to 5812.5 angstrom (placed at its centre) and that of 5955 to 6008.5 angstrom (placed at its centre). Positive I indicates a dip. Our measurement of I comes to 1.2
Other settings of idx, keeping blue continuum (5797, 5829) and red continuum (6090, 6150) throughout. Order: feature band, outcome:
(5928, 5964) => 0.02 mag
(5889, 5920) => 0.16 mag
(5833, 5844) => -0.03 mag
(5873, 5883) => 0.07 mag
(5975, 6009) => 0.00 mag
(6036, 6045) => -0.01 mag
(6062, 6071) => -0.02 mag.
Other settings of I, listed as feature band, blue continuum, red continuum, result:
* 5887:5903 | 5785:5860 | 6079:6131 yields 4.6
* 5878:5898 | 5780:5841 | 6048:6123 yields 4.8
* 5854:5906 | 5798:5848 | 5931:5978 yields 6.6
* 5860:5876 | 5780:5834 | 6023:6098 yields 0.2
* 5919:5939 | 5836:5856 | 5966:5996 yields 0.6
